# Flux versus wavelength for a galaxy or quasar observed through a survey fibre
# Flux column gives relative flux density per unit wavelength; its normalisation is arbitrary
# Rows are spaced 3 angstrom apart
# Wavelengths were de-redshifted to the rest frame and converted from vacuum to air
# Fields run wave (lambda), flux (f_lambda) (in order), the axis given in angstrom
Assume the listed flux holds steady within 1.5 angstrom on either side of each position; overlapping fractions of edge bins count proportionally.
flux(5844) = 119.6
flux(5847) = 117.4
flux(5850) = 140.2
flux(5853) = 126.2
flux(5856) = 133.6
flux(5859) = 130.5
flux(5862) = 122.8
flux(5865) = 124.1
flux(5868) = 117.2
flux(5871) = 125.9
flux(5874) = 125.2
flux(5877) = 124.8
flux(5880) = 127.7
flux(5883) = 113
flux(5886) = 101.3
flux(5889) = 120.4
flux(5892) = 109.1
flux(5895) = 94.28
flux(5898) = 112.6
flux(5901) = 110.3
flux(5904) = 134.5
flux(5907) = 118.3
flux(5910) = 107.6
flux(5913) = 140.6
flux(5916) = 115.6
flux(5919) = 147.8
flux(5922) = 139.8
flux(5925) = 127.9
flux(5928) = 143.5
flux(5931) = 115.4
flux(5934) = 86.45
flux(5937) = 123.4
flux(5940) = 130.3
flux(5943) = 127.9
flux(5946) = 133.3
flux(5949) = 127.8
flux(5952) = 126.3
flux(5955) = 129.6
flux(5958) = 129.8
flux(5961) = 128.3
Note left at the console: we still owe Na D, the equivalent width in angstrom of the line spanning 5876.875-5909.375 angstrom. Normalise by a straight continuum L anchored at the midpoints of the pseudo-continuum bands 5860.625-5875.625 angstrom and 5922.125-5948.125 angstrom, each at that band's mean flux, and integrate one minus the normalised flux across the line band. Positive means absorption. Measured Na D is 2.39 angstrom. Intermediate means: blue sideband 123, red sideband 124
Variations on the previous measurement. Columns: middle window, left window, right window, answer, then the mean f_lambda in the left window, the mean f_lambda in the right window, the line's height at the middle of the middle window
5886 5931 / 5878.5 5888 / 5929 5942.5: -2.68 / 114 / 116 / 115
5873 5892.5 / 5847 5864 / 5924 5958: 1.57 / 129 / 125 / 128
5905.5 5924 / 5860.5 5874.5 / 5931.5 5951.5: -0.96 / 123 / 121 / 122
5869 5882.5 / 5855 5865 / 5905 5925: 0.37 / 128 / 128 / 128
